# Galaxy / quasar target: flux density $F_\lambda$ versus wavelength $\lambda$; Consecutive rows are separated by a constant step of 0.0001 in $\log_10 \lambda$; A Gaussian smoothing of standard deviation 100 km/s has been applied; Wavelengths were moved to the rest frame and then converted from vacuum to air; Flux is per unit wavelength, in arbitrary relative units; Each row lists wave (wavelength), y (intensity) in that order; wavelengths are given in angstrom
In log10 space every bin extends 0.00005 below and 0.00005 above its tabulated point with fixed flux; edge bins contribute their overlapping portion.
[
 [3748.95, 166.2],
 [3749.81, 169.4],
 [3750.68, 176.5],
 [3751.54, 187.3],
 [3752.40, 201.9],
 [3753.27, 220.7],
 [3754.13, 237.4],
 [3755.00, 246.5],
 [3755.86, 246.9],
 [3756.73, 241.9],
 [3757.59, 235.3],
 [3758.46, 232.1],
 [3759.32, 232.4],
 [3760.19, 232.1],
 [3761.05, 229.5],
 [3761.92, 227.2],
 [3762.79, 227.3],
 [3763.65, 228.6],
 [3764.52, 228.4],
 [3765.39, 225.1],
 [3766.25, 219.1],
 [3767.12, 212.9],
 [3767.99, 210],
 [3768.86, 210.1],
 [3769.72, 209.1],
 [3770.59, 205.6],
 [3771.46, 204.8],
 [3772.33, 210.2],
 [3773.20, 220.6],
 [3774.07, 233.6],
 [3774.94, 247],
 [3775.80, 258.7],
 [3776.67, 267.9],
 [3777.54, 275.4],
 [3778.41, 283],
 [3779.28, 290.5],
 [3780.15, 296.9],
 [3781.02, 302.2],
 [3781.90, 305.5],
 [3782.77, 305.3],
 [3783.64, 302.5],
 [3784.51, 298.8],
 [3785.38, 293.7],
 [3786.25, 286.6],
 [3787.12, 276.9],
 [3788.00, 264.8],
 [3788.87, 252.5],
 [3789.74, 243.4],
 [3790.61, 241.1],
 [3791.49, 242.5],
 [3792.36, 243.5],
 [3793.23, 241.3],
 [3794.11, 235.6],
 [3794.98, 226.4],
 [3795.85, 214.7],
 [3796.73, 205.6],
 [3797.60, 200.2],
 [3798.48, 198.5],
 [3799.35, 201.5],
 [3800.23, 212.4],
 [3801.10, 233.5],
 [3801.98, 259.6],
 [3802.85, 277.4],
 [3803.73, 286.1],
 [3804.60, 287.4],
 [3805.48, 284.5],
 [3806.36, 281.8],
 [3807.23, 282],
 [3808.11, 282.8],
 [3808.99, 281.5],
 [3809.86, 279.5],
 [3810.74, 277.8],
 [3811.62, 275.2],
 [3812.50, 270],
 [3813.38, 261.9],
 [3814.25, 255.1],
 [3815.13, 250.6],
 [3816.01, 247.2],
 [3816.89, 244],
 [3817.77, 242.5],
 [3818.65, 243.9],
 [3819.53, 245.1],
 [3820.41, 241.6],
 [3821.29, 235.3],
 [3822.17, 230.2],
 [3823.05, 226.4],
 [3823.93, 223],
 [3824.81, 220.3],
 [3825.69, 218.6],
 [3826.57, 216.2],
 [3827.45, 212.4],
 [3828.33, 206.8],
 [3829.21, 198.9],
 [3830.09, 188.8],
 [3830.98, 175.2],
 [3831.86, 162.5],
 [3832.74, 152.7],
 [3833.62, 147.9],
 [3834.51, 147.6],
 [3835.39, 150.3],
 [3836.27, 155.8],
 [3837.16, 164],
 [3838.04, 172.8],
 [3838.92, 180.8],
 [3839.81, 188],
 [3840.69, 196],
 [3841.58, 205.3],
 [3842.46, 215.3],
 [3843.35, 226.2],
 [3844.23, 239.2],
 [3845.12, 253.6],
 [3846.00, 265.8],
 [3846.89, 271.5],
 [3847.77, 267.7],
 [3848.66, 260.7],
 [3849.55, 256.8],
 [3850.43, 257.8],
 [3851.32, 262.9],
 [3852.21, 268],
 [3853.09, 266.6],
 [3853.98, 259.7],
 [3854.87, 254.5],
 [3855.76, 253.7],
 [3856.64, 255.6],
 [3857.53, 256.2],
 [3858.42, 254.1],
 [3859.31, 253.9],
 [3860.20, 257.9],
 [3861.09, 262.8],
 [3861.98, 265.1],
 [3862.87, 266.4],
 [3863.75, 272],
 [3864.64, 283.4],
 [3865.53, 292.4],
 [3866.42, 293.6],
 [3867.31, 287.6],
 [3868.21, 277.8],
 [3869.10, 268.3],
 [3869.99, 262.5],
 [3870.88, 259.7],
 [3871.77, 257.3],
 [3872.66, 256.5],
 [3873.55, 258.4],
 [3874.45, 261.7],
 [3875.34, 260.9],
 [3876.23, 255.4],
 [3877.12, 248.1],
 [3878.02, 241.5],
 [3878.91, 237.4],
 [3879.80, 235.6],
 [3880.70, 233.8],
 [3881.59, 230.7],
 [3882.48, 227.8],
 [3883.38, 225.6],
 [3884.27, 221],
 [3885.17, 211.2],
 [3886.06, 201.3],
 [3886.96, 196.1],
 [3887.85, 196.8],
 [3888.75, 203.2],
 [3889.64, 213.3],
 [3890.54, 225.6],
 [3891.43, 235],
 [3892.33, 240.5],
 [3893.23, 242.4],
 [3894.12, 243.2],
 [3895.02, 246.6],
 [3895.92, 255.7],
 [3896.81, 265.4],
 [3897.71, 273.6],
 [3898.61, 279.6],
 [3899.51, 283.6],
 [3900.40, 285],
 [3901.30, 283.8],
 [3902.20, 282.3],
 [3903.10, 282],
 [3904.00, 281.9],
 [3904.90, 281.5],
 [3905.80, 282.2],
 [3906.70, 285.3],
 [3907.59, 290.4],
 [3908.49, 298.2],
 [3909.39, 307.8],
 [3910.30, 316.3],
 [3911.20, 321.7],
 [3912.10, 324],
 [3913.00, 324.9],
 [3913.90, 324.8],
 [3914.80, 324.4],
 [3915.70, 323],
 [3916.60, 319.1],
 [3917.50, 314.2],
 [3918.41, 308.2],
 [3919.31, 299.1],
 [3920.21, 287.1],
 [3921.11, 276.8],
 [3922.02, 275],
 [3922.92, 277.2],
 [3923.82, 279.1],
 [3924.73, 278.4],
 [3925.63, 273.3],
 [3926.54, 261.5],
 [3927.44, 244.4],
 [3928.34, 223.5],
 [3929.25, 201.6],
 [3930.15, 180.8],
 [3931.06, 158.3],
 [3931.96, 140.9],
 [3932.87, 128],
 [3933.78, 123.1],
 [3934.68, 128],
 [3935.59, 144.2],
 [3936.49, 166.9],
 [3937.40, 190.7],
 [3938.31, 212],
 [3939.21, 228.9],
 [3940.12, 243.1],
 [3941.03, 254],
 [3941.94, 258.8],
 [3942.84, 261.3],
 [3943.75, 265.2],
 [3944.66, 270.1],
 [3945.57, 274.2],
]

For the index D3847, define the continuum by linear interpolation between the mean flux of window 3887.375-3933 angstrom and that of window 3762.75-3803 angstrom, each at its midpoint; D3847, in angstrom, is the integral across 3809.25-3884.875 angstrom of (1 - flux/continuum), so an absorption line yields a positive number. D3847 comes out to 5.40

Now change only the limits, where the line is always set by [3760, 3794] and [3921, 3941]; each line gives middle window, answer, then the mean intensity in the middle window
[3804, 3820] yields -1.7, 266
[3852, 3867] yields -2.4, 266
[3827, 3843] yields 3.8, 179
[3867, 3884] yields -2.0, 251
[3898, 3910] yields -3.8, 287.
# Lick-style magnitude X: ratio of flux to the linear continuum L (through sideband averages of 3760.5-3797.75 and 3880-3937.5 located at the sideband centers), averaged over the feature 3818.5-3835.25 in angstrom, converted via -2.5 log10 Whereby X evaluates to 0.22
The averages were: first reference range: 247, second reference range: 251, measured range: 203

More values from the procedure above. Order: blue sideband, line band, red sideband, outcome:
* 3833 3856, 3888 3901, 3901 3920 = 0.145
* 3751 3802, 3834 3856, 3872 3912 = 0.112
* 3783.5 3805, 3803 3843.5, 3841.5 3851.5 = 0.111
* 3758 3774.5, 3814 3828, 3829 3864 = -0.048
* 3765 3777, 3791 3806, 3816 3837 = -0.118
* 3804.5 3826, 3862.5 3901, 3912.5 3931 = 0.082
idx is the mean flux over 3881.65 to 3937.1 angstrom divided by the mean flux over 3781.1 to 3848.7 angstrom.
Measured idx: 1.07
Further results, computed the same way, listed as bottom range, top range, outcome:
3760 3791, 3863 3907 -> 1.01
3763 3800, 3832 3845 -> 0.75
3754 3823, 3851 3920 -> 1.07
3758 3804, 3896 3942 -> 1.06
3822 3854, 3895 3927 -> 1.37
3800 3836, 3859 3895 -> 1.05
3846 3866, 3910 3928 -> 1.13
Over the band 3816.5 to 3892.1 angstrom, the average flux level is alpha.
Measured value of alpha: 233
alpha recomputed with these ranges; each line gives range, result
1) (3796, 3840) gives 226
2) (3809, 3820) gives 259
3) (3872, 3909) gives 250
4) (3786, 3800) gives 235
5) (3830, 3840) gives 164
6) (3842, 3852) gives 253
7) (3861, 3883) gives 260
